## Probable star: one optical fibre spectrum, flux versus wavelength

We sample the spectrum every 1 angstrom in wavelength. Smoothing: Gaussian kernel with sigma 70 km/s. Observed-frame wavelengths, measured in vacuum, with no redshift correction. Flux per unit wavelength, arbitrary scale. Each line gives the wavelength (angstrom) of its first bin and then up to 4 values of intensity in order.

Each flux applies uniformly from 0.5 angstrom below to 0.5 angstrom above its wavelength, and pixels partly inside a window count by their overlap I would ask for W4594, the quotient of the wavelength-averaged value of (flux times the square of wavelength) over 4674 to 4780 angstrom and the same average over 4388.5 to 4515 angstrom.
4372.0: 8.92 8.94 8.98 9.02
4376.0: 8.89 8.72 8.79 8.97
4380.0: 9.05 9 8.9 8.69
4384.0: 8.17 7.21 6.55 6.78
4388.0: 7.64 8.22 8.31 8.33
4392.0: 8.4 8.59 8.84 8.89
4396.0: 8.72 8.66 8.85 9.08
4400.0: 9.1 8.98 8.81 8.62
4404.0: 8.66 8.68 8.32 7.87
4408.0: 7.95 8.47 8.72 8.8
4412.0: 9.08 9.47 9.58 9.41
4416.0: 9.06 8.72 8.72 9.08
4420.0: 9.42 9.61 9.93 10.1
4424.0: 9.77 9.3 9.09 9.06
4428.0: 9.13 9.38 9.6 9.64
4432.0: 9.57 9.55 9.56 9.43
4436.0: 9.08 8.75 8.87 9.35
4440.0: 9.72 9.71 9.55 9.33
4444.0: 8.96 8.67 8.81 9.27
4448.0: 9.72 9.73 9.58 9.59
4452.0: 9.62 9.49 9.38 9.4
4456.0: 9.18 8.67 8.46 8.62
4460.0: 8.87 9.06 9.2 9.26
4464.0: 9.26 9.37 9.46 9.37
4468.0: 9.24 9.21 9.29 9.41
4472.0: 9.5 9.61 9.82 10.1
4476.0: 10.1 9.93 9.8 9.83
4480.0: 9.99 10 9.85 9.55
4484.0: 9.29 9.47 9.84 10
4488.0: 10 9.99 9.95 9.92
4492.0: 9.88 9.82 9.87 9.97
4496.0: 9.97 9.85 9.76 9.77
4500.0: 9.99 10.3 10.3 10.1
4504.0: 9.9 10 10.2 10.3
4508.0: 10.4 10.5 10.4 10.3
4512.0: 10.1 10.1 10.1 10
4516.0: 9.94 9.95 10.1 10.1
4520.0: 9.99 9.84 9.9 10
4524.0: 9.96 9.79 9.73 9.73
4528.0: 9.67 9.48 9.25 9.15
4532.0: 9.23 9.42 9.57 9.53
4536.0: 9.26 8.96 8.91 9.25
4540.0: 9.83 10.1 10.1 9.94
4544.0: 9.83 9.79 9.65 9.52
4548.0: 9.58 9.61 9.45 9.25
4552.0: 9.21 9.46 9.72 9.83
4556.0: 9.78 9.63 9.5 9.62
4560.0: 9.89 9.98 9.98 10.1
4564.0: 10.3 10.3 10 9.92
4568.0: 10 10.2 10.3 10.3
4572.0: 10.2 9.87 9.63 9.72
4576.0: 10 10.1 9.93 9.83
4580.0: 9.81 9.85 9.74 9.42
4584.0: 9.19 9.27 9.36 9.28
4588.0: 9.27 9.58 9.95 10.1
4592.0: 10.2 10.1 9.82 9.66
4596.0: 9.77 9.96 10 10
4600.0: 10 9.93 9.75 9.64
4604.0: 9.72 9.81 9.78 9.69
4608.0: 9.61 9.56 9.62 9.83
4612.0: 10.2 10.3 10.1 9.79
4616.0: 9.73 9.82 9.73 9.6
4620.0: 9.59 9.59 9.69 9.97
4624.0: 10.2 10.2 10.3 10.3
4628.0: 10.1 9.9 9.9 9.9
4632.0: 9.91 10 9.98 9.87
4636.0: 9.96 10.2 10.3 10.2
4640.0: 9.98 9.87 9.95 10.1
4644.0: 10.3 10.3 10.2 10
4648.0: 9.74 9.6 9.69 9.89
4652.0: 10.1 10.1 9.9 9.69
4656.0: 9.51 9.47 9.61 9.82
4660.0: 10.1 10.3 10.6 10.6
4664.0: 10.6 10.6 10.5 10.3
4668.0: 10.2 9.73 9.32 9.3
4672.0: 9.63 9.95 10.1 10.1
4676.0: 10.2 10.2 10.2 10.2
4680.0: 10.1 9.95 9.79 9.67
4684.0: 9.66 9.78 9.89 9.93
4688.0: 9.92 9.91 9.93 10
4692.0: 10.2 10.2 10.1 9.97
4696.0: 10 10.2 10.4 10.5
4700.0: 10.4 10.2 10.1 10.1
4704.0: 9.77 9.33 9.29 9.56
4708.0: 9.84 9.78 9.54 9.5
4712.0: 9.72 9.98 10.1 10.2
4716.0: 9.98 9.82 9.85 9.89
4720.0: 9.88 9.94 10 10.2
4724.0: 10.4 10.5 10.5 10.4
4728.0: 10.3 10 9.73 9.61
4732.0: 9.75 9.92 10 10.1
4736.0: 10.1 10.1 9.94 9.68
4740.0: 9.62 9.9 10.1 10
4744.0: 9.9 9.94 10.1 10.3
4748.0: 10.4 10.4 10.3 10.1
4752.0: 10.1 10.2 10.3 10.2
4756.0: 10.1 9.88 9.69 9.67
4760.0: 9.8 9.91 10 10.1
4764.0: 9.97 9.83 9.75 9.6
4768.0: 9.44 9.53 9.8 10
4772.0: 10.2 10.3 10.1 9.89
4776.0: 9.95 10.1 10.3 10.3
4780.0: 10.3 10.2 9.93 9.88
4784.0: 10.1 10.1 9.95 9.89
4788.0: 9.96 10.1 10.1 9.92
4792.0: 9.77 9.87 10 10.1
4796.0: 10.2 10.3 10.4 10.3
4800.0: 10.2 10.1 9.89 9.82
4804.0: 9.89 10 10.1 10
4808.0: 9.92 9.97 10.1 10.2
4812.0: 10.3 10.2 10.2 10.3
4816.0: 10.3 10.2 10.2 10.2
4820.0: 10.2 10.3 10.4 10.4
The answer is 1.2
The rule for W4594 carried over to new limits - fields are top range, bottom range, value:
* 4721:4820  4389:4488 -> 1.26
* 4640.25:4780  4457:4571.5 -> 1.12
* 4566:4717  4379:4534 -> 1.15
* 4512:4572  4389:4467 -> 1.13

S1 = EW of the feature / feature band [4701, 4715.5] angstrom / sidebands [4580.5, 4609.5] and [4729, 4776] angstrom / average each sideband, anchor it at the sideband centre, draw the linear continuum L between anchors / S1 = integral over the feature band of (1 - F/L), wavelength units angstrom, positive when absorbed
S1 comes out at 0.2 angstrom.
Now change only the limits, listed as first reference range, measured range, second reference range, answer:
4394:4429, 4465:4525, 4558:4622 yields -3.2 angstrom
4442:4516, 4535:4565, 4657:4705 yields 0.4 angstrom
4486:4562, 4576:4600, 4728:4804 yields 0.3 angstrom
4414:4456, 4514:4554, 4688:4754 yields -0.3 angstrom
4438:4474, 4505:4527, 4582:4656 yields -1.3 angstrom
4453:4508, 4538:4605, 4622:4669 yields 0.6 angstrom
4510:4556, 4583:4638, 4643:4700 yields 0.2 angstrom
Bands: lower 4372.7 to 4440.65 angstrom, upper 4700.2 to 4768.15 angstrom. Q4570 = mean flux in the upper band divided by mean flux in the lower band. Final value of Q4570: 1.1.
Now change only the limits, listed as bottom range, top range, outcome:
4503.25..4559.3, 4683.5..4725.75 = 1.02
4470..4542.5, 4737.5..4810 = 1.02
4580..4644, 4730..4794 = 1.01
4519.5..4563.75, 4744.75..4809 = 1.04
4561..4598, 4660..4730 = 1.02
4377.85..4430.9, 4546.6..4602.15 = 1.12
